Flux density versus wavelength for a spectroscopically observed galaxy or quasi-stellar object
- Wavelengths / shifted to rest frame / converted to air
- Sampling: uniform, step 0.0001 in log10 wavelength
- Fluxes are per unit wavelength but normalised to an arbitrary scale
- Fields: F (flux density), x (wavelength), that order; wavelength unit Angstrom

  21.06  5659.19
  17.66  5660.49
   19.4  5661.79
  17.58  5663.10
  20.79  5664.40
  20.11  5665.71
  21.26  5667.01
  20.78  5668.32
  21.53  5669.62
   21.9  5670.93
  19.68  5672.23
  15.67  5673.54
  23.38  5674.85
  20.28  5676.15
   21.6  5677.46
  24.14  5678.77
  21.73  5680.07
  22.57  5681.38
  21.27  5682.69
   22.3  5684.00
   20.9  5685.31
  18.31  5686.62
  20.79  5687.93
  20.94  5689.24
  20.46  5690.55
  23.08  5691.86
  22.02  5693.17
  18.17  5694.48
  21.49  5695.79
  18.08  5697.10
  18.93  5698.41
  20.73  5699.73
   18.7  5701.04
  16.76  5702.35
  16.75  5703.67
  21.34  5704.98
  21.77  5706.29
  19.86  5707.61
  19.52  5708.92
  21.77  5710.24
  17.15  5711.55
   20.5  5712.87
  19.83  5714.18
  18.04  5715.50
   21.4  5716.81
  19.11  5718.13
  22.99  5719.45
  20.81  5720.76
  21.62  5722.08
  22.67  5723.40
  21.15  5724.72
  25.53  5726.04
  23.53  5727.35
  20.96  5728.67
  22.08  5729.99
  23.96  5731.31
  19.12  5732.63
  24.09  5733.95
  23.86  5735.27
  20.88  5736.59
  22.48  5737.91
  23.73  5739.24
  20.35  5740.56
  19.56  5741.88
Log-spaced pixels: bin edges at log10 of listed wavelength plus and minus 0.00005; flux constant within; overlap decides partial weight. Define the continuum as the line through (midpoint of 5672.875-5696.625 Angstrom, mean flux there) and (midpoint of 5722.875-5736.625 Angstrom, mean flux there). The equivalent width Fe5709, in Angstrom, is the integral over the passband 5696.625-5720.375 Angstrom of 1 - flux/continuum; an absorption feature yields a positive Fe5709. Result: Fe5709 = 2.4 Angstrom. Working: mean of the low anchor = 21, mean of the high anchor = 22.6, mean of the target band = 19.7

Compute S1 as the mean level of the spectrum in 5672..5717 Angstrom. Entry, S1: 20.3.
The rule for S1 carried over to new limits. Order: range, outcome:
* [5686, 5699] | 20.2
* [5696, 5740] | 20.9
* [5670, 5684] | 21.3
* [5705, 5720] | 20.2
